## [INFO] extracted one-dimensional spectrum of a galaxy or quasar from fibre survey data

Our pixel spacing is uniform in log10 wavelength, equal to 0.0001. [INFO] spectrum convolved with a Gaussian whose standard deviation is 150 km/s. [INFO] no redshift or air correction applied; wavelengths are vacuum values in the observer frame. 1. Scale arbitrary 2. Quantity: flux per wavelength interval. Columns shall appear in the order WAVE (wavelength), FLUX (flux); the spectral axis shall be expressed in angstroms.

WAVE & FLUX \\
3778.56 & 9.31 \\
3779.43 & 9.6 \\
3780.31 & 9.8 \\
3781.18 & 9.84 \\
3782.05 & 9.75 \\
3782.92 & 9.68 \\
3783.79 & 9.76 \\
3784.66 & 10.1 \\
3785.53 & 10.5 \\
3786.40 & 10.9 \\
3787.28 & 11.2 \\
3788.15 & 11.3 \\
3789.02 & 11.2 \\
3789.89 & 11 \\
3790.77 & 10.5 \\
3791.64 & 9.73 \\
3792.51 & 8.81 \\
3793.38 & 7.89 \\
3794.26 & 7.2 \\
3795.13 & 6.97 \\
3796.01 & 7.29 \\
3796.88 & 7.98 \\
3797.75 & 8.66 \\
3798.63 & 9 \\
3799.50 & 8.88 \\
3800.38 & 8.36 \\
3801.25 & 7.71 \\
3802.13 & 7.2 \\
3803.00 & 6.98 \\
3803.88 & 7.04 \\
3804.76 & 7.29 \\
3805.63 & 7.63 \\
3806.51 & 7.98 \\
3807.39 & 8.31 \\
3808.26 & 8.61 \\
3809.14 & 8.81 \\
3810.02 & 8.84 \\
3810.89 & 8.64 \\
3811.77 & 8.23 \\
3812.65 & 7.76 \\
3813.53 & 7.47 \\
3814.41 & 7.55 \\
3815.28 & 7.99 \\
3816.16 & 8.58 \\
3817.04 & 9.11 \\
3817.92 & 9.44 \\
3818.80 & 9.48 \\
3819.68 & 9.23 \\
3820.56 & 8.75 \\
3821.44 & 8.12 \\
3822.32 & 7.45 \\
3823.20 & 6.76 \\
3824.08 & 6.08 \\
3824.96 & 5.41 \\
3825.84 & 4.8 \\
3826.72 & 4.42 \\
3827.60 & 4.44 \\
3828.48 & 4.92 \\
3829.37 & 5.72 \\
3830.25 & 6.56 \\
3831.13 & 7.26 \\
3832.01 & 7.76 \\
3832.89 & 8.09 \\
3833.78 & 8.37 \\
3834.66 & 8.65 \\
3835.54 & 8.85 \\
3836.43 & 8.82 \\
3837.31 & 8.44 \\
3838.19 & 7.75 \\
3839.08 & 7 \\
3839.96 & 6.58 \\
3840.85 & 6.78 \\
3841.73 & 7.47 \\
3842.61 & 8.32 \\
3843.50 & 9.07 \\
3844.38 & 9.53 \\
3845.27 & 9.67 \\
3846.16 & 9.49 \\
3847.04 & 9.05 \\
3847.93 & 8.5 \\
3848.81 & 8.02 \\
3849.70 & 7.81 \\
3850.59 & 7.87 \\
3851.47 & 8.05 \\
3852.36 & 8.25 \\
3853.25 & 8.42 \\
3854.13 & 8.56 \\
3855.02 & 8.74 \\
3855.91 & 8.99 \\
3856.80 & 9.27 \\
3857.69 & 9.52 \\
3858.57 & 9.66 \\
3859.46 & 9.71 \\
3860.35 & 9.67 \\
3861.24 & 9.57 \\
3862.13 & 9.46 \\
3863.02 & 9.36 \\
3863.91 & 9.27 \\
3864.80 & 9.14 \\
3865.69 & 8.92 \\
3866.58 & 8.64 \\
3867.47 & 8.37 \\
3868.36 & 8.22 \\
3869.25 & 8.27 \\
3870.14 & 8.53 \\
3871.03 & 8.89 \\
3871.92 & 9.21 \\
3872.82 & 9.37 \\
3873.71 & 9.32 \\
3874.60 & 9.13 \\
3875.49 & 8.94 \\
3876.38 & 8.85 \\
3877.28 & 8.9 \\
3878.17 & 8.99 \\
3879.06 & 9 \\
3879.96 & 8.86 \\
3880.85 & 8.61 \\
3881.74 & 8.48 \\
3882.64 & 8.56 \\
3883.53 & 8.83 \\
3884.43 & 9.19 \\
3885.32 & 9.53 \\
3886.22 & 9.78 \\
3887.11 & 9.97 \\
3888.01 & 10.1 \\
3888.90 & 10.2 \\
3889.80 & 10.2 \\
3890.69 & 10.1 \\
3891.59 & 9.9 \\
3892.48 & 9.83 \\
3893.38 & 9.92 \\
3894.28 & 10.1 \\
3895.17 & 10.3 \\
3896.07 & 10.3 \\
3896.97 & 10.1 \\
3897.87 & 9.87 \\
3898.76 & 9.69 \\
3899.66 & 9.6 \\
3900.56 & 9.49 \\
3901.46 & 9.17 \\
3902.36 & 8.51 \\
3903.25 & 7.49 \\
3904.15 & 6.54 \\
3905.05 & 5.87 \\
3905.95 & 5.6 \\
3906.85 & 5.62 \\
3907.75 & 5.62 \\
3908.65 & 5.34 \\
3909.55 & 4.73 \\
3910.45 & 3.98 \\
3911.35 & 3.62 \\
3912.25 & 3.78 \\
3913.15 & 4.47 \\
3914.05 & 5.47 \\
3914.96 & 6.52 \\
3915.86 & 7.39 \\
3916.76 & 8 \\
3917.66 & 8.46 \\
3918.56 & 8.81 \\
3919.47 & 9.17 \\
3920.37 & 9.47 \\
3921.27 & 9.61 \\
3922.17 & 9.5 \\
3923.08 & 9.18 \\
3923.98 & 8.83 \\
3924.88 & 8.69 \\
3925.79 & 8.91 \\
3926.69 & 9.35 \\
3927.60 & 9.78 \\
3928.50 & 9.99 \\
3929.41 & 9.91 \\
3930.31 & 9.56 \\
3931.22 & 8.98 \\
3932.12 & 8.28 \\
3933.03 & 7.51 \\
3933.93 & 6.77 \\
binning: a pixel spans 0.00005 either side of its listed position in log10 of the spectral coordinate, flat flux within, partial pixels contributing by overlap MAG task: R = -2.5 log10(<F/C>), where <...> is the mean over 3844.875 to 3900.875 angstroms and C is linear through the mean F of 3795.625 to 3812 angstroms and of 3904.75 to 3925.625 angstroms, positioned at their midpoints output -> -0.25 mag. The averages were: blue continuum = 8.08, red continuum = 6.89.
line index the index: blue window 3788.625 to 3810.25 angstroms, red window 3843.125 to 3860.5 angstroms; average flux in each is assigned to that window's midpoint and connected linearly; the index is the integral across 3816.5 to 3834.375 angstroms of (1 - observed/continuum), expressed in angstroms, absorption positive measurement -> 3.1 angstroms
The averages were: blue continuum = 8.38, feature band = 7.13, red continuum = 8.88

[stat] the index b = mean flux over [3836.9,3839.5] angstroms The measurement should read 7.72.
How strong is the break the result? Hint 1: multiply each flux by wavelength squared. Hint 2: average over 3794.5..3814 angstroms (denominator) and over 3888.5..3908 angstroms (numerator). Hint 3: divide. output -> 1.2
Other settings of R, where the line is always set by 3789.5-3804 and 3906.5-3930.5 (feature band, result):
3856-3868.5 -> -0.167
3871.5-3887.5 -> -0.167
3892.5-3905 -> -0.200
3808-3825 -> 0.003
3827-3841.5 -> 0.122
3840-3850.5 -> -0.054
